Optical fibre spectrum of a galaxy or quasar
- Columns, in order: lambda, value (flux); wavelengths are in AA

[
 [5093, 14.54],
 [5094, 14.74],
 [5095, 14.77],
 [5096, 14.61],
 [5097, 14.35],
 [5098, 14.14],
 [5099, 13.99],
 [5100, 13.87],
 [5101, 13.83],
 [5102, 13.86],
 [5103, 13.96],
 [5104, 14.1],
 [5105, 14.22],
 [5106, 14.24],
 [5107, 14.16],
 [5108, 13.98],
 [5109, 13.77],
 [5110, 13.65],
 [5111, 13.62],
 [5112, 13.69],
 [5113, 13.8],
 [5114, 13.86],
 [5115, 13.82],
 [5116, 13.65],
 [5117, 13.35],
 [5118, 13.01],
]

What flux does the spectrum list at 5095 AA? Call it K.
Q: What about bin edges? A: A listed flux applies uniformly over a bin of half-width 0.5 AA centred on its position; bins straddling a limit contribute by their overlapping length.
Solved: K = 14.77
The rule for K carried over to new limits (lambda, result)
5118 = 13.01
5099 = 13.99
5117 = 13.35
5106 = 14.24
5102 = 13.86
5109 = 13.77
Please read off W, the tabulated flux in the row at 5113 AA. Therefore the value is 13.8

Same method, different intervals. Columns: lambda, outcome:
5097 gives 14.35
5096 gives 14.61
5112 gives 13.69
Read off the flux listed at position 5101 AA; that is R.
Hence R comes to 13.83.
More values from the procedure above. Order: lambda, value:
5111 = 13.62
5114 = 13.86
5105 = 14.22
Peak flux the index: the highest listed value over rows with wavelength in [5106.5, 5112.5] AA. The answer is 14.16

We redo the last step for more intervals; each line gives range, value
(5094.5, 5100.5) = 14.77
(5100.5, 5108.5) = 14.24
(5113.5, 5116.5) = 13.86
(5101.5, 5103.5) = 13.96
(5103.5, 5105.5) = 14.22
